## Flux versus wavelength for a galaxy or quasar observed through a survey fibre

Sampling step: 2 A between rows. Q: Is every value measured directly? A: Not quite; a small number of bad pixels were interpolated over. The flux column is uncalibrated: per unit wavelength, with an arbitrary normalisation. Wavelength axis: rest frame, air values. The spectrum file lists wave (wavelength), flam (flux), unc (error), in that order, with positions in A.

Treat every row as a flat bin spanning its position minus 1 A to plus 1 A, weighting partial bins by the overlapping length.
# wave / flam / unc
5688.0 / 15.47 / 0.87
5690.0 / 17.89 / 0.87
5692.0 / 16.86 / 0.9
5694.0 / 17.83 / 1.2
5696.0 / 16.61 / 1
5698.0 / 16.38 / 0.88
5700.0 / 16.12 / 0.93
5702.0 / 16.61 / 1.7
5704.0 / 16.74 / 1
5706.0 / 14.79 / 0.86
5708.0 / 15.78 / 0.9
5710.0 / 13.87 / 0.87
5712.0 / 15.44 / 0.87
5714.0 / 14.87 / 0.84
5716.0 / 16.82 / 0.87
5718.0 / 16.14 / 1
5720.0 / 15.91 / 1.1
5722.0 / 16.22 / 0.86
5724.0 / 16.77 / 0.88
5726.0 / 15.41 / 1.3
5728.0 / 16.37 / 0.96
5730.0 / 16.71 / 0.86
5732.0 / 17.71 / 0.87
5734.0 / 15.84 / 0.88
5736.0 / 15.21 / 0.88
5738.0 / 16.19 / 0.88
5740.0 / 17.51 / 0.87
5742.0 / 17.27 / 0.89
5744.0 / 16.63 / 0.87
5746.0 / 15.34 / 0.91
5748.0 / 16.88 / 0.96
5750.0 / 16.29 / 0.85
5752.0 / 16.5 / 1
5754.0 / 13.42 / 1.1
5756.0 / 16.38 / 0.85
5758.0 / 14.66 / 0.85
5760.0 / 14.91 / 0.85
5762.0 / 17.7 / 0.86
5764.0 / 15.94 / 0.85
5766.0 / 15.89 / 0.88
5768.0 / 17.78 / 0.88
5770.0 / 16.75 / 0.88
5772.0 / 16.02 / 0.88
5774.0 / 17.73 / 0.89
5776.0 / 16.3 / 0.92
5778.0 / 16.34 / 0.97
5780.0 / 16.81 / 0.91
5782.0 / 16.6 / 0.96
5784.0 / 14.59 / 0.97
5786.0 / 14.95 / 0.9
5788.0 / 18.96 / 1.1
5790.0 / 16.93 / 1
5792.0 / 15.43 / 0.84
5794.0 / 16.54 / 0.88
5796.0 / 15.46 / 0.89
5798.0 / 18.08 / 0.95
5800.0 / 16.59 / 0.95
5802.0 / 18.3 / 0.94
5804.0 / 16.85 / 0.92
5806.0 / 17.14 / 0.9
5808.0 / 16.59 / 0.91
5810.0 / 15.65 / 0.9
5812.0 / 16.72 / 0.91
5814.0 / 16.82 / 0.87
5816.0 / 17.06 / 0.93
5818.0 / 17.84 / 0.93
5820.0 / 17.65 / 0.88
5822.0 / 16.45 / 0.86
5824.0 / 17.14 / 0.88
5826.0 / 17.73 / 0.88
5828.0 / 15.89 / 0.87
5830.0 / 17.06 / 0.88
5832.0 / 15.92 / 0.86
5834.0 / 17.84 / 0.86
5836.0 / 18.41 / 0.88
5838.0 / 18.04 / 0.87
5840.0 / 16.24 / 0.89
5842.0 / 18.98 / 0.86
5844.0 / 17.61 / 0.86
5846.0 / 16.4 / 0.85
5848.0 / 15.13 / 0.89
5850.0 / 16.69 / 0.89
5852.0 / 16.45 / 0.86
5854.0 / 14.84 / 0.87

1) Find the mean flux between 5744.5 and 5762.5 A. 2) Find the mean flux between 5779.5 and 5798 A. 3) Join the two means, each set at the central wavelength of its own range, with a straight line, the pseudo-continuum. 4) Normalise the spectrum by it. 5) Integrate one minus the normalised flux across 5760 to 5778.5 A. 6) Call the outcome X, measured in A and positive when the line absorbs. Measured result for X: -0.7 A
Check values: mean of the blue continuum 15.8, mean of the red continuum 16.3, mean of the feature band 16.6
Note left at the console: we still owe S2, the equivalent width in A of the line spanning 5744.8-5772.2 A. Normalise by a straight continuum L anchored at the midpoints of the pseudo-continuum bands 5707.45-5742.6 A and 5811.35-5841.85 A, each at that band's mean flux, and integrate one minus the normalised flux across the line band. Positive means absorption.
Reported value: 0.70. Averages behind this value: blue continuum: 16.1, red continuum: 17.2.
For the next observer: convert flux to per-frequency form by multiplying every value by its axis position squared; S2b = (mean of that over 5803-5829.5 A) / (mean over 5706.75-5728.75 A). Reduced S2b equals 1.11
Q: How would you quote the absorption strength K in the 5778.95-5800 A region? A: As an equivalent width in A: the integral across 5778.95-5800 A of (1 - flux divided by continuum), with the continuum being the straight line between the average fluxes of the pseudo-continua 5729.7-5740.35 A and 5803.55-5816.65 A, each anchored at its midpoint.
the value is 0.2 A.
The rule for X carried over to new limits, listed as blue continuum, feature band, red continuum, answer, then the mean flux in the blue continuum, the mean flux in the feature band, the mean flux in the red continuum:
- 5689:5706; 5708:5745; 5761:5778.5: 1.31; 16.8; 16.2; 16.7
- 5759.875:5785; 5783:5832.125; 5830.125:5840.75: 0.52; 16.5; 16.7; 17.3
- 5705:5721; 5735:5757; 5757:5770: -0.29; 15.5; 16.1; 16.2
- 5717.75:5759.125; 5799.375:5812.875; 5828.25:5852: -0.07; 16.2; 16.8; 17.1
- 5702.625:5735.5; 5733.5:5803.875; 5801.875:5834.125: 0.29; 16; 16.4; 16.9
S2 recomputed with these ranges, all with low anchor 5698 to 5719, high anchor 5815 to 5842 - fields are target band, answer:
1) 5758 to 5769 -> 0.10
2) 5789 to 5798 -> 0.27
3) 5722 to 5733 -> -0.39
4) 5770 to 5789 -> 0.16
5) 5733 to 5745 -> -0.23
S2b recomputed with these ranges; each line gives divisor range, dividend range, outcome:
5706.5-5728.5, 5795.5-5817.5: 1.11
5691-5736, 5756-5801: 1.04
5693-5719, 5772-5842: 1.09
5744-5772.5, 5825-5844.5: 1.11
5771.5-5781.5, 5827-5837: 1.04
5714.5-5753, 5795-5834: 1.06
